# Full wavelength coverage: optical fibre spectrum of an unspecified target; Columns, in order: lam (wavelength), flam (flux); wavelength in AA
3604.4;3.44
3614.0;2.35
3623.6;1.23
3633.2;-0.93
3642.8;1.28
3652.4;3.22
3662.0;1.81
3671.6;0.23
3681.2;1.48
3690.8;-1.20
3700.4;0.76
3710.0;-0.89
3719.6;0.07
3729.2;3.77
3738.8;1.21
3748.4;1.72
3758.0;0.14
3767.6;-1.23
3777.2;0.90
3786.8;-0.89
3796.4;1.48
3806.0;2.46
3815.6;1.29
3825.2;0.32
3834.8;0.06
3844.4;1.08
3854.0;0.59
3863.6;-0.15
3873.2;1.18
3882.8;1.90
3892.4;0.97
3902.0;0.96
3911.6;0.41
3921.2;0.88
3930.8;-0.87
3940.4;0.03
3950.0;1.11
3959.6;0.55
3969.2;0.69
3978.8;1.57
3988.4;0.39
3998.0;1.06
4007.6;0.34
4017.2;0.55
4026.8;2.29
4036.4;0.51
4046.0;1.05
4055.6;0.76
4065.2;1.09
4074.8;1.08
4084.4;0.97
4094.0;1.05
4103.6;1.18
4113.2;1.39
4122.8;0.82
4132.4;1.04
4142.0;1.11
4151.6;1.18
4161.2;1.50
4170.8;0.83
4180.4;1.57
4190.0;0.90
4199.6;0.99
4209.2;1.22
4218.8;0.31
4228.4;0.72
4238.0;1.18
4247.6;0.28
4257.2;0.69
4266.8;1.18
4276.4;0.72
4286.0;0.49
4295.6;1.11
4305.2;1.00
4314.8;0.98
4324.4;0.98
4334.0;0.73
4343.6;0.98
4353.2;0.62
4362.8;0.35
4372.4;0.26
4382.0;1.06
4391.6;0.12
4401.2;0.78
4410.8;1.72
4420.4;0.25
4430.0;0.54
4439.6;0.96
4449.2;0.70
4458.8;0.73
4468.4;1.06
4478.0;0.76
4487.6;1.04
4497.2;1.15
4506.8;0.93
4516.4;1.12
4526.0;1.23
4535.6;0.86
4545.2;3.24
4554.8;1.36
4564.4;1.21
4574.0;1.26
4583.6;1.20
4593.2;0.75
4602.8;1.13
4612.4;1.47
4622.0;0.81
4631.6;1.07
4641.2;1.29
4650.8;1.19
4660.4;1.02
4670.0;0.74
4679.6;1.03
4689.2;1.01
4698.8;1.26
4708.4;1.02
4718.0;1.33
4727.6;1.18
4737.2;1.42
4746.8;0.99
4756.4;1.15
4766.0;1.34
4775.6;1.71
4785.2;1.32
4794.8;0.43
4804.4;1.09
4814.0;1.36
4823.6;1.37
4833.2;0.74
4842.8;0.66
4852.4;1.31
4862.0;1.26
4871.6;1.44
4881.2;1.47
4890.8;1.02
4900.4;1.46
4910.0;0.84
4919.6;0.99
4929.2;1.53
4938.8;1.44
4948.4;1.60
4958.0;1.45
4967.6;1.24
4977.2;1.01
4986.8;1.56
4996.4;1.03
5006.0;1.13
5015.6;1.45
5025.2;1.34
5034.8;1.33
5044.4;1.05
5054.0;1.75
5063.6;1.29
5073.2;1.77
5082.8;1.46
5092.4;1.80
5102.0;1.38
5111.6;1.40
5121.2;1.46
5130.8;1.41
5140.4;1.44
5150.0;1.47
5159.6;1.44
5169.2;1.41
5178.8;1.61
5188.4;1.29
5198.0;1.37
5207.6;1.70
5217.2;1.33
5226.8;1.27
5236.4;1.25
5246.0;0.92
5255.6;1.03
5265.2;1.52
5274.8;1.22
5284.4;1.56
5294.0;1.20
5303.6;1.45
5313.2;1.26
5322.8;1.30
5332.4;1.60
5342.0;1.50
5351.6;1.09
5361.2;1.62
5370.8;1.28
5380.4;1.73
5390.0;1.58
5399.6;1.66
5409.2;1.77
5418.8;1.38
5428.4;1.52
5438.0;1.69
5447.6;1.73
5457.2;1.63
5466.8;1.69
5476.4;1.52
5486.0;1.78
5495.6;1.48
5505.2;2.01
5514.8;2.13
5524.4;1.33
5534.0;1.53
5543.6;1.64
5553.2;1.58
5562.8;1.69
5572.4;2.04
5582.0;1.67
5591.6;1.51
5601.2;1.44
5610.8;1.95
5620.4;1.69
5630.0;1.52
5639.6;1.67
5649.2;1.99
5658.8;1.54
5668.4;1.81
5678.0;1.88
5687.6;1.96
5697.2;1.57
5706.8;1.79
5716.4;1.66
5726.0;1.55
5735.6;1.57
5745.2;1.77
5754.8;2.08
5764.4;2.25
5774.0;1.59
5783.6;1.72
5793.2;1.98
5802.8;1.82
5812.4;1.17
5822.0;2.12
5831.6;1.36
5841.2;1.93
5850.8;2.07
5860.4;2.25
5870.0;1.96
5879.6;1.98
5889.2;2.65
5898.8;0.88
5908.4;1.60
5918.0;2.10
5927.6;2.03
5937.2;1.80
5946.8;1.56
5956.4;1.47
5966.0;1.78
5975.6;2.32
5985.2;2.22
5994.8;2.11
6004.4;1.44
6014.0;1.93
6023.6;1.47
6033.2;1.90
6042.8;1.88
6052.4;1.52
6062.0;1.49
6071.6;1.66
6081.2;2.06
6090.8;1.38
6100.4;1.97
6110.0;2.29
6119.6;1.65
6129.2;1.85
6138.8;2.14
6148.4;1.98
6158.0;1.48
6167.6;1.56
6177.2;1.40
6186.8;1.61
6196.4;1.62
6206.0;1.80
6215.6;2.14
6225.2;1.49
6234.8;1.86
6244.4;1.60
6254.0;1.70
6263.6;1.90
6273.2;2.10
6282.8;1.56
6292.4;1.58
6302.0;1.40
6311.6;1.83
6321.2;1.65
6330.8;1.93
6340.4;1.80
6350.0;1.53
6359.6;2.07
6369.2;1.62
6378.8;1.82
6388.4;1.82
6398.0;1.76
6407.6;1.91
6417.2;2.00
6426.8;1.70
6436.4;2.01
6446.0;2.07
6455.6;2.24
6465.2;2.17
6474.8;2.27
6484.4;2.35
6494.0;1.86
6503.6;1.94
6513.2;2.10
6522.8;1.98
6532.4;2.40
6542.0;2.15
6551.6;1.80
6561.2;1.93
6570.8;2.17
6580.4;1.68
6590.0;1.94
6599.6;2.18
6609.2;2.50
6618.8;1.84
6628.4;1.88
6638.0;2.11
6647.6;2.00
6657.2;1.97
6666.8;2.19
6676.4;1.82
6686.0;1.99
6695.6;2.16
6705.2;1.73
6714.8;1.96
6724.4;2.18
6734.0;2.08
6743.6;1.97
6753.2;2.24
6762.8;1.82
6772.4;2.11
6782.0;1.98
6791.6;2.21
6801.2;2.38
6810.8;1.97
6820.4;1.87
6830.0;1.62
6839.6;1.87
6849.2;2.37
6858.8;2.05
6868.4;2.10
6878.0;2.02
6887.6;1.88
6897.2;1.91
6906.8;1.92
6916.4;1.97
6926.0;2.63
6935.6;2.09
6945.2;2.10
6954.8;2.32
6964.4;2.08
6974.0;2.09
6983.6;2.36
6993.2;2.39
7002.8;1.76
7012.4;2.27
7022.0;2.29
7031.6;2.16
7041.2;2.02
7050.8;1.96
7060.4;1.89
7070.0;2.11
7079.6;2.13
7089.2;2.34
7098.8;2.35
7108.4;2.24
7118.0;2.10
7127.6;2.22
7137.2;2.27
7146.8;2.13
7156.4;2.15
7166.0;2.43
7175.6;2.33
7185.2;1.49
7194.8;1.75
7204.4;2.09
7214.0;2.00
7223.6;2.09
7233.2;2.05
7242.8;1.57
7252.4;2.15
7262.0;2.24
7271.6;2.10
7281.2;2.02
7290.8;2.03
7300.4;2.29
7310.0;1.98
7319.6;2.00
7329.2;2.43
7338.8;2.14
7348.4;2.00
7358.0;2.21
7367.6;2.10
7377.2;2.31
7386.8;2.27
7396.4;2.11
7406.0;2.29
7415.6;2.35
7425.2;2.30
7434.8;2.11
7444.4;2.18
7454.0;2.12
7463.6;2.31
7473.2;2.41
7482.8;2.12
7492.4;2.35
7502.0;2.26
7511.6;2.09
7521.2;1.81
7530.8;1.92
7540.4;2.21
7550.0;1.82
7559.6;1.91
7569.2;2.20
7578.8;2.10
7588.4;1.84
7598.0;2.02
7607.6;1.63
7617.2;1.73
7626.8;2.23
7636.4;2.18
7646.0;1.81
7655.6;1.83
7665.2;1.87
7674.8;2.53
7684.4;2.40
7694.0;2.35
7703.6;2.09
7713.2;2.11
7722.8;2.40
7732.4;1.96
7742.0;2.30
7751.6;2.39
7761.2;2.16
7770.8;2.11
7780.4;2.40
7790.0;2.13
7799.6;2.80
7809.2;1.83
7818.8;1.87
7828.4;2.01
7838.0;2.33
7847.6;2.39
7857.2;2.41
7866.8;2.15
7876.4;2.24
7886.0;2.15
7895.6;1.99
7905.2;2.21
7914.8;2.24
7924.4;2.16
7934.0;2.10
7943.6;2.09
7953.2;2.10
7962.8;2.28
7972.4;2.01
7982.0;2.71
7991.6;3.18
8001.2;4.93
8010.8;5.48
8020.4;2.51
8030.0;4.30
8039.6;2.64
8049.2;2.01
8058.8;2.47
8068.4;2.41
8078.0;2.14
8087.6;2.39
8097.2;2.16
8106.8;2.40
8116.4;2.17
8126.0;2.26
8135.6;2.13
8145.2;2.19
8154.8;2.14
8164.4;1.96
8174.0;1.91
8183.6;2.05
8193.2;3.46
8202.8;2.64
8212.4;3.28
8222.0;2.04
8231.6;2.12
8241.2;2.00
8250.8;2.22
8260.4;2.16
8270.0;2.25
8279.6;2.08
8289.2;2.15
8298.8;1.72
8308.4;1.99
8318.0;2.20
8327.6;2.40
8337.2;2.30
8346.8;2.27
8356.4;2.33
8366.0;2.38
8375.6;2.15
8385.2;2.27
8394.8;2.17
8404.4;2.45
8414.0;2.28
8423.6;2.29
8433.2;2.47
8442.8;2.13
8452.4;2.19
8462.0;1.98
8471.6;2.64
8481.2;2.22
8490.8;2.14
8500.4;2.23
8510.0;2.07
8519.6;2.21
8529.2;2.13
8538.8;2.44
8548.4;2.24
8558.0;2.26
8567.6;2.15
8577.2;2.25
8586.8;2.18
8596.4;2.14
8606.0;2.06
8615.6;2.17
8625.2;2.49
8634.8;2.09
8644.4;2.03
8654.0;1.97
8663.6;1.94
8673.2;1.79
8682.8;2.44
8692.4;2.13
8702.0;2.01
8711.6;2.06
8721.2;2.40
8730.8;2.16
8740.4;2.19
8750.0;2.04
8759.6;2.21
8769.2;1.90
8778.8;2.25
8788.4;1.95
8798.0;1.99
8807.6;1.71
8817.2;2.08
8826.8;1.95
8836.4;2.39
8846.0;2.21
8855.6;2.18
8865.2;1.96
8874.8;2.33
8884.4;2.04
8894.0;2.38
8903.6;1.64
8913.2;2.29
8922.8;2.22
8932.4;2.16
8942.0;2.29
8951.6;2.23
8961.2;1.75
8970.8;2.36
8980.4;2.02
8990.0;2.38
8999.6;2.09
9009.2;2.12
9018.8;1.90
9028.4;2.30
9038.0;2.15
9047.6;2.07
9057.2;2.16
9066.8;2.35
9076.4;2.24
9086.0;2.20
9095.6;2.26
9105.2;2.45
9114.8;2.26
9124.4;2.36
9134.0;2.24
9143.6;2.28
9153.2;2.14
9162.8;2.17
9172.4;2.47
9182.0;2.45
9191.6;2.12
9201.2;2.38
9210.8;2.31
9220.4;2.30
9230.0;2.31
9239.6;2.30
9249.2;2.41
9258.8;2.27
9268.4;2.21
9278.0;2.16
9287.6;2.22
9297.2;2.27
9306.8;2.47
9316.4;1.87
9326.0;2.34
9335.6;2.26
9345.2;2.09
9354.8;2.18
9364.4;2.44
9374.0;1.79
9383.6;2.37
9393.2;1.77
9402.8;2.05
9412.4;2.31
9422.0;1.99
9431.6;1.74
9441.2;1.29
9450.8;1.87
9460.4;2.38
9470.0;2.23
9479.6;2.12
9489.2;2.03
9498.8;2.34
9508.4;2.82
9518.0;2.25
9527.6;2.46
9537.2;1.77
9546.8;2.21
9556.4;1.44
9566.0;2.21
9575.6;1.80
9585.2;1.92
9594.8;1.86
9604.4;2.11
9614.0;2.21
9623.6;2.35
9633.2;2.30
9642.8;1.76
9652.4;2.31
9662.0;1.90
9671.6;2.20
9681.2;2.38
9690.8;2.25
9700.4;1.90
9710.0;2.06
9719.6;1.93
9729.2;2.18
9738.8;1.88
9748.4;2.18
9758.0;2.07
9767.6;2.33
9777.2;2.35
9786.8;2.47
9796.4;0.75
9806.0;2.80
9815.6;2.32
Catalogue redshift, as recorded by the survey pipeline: 0.220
